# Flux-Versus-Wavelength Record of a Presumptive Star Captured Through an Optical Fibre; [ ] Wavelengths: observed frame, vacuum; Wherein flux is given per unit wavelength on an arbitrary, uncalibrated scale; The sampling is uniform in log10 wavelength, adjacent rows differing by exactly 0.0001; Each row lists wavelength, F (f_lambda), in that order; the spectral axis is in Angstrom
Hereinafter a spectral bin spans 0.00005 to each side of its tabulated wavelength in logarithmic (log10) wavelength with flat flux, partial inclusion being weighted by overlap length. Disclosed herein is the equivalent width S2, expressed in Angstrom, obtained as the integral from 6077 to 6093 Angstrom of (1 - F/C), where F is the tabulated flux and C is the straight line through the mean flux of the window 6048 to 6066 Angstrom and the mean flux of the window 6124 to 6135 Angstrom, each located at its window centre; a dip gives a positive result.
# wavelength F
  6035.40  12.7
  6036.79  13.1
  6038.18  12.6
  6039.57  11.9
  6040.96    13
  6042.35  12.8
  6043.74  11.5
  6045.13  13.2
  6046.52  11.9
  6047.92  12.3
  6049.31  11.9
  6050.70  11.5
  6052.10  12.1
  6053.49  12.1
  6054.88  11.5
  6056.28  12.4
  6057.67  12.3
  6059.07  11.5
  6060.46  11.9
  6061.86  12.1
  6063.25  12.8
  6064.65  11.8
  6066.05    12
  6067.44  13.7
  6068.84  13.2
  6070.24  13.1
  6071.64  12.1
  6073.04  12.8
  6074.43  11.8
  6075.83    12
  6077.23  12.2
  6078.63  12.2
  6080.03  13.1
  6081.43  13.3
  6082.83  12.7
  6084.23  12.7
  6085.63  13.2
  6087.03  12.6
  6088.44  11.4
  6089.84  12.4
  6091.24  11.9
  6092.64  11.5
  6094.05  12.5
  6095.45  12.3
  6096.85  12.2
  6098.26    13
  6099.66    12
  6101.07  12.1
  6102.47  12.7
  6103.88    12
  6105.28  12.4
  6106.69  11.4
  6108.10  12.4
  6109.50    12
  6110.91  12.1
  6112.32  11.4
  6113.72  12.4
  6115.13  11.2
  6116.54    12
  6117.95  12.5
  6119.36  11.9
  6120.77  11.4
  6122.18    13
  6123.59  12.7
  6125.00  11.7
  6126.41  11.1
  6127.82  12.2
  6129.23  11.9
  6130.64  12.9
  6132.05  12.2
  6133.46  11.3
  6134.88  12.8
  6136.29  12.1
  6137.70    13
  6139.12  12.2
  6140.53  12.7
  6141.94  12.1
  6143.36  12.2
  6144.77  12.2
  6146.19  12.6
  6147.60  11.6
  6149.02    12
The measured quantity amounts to -0.6 Angstrom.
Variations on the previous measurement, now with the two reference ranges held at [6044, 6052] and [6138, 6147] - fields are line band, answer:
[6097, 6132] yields 0.5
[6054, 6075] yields -0.3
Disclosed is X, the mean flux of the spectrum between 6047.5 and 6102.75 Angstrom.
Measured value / 12.3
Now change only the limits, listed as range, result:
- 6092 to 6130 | 12.1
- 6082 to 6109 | 12.3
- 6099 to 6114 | 12.1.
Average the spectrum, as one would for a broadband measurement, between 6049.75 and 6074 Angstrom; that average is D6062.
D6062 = 12.3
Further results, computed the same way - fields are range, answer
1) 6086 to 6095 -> 12.1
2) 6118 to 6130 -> 12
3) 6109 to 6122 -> 11.9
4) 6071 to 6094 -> 12.4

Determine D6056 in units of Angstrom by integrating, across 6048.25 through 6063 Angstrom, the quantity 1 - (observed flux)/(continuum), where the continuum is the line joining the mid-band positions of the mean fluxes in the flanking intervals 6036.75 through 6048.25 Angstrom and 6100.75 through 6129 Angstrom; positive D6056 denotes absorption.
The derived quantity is 0.5 Angstrom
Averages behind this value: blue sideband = 12.4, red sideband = 12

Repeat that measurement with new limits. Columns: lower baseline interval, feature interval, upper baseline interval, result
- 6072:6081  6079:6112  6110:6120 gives -0.5 Angstrom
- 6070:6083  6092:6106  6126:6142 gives 0.1 Angstrom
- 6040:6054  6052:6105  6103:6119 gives -1.1 Angstrom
